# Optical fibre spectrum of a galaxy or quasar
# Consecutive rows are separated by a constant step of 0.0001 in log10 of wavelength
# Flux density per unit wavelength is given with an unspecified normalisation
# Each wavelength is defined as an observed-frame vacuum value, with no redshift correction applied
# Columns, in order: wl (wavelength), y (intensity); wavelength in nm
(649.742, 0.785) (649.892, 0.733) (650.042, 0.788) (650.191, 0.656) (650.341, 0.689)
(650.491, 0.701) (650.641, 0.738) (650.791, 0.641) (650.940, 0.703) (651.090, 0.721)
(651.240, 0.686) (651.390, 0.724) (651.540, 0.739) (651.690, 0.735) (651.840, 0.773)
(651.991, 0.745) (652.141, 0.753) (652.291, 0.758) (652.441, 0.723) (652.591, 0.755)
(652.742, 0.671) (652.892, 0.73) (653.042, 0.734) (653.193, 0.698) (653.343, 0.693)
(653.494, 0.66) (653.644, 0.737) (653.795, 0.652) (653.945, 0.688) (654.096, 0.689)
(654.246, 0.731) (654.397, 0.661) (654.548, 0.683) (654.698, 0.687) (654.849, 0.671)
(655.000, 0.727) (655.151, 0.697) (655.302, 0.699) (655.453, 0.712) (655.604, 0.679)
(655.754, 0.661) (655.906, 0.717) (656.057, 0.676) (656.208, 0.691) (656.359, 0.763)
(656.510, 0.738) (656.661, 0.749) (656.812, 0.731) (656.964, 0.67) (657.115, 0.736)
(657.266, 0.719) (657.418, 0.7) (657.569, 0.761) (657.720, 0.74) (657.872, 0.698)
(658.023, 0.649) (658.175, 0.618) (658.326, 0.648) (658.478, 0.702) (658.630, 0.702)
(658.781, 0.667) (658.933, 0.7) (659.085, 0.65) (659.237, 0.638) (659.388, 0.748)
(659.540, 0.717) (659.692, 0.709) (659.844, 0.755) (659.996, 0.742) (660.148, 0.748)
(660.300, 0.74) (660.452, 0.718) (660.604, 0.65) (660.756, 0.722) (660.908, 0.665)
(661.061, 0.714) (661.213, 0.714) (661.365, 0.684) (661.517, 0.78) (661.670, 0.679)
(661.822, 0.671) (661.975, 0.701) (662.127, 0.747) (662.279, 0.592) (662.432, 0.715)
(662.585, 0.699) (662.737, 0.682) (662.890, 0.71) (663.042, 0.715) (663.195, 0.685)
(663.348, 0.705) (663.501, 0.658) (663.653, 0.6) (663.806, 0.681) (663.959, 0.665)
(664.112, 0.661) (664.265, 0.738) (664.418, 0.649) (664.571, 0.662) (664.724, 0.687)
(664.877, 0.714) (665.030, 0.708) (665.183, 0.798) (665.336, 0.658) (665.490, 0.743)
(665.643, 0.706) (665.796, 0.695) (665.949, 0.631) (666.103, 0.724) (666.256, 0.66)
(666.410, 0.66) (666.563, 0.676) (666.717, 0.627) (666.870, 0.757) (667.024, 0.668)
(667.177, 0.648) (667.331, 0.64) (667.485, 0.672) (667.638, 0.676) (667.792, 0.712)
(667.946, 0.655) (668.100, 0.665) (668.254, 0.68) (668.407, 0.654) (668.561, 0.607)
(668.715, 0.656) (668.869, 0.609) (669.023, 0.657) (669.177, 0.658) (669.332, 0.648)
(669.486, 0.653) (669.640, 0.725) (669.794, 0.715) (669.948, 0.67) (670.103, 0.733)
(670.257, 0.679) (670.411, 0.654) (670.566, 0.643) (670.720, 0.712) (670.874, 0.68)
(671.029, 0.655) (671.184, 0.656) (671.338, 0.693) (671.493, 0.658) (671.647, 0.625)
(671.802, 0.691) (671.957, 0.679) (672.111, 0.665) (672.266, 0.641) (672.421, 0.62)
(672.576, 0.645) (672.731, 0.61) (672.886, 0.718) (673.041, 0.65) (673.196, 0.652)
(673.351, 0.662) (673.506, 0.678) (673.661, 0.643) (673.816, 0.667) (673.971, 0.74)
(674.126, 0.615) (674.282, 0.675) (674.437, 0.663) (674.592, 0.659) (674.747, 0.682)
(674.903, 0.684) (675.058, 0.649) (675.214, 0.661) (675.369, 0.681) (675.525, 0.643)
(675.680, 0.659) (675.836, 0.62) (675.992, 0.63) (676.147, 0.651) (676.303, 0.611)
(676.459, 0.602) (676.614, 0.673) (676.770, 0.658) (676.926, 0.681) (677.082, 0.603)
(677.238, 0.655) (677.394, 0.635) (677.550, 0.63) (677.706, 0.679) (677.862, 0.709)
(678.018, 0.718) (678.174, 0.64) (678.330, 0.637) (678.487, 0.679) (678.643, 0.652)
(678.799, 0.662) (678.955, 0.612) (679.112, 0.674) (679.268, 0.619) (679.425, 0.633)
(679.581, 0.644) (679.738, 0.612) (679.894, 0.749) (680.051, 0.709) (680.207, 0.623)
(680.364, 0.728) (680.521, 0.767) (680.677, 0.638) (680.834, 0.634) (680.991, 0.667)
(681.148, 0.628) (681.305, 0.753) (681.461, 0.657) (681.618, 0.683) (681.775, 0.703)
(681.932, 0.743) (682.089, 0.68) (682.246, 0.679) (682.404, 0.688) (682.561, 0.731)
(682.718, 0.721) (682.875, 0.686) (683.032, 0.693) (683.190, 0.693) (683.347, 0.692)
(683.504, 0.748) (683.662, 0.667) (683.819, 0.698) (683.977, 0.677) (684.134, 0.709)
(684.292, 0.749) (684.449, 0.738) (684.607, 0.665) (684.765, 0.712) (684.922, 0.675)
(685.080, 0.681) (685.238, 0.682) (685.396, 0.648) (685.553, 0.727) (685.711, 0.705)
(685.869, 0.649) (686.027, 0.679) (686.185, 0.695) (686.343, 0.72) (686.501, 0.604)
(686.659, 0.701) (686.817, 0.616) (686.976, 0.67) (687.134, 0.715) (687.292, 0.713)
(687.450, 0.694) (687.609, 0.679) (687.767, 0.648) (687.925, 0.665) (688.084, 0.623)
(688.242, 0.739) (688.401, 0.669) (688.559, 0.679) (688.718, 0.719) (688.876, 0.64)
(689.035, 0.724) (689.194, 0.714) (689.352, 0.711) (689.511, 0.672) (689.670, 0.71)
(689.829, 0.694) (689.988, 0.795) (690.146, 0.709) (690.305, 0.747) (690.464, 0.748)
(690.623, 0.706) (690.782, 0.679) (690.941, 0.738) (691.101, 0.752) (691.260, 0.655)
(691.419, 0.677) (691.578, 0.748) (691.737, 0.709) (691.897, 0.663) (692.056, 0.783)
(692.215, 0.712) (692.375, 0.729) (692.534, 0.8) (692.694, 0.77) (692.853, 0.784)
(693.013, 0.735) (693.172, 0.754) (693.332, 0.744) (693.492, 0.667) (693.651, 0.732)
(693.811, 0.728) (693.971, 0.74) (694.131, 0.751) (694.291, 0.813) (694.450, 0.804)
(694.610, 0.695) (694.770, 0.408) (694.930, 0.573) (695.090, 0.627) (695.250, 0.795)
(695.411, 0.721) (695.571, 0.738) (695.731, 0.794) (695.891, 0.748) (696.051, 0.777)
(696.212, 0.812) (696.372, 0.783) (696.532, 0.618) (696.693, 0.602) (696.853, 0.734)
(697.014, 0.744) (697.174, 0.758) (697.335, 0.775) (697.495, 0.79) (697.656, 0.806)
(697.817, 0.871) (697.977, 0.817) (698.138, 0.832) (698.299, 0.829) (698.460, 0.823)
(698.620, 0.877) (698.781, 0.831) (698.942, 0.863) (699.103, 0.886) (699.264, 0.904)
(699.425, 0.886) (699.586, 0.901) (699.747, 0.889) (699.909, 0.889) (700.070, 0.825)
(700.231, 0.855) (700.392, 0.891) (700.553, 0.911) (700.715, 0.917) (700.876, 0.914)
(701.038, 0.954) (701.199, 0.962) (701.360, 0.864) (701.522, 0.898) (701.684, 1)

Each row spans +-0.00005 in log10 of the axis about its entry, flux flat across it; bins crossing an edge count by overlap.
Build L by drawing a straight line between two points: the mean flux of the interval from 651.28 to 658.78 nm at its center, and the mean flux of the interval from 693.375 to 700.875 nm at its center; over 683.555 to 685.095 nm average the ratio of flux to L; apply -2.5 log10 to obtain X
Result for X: 0.09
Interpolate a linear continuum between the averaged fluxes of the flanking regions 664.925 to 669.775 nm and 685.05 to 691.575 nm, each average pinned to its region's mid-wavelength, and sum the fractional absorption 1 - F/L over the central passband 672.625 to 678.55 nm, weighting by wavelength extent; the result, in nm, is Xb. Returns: 0.22 nm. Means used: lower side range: 0.676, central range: 0.658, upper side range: 0.693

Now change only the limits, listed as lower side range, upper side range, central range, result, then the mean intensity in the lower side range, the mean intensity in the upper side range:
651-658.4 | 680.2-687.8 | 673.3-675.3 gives 0.08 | 0.708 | 0.69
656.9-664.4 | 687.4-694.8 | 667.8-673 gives 0.28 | 0.696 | 0.714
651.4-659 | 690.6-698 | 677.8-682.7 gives 0.31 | 0.706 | 0.731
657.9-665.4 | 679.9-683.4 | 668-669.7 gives 0.09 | 0.693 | 0.692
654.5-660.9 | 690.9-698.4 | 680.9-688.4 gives 0.40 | 0.703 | 0.737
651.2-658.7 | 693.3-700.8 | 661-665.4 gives 0.18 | 0.707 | 0.783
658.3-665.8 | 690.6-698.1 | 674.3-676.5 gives 0.19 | 0.697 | 0.732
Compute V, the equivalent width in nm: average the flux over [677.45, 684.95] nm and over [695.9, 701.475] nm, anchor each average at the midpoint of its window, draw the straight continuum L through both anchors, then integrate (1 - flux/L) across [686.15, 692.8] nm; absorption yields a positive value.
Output 0.45 nm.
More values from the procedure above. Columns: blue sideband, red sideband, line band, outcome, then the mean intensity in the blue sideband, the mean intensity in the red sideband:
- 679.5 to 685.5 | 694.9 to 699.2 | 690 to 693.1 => 0.05 nm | 0.691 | 0.774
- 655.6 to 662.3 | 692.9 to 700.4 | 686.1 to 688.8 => 0.28 nm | 0.703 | 0.774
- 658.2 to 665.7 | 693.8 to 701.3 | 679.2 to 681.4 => 0.23 nm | 0.696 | 0.798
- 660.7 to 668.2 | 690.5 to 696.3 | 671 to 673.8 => 0.16 nm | 0.687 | 0.724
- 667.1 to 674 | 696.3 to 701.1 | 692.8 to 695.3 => 0.30 nm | 0.665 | 0.832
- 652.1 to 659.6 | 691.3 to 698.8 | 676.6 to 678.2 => 0.14 nm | 0.701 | 0.744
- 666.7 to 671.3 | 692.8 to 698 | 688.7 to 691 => 0.02 nm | 0.67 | 0.733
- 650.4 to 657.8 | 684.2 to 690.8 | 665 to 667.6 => 0.07 nm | 0.711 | 0.693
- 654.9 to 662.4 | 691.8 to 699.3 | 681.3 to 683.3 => 0.10 nm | 0.703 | 0.755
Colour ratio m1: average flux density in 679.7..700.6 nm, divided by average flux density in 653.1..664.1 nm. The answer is 1.0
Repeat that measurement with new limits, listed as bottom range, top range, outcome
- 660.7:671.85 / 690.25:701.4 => 1.14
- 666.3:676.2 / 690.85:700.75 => 1.16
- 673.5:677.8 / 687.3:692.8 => 1.08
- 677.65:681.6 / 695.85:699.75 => 1.20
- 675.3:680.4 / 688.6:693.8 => 1.10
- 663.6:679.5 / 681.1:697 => 1.06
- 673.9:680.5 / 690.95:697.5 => 1.10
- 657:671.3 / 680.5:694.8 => 1.02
